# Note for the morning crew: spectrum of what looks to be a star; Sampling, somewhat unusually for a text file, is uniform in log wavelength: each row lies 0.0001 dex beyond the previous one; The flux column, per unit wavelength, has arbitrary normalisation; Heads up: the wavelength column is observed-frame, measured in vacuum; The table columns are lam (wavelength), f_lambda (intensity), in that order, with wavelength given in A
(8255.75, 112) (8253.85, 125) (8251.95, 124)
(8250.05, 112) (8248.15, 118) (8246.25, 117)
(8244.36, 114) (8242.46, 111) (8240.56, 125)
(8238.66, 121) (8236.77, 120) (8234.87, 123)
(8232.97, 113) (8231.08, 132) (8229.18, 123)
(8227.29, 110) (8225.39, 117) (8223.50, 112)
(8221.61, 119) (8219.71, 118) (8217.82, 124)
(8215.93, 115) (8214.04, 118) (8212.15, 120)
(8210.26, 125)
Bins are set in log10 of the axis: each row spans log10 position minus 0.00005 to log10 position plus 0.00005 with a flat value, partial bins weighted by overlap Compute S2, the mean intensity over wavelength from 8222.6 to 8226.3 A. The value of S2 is 115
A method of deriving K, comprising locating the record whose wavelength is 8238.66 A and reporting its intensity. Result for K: 121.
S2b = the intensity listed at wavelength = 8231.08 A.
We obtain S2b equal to 132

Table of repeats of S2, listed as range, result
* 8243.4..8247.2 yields 116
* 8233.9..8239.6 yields 121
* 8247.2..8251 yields 115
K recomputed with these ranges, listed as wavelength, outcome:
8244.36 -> 114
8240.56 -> 125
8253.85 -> 125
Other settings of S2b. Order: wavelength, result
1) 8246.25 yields 117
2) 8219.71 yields 118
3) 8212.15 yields 120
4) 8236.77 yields 120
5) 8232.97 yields 113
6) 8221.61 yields 119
